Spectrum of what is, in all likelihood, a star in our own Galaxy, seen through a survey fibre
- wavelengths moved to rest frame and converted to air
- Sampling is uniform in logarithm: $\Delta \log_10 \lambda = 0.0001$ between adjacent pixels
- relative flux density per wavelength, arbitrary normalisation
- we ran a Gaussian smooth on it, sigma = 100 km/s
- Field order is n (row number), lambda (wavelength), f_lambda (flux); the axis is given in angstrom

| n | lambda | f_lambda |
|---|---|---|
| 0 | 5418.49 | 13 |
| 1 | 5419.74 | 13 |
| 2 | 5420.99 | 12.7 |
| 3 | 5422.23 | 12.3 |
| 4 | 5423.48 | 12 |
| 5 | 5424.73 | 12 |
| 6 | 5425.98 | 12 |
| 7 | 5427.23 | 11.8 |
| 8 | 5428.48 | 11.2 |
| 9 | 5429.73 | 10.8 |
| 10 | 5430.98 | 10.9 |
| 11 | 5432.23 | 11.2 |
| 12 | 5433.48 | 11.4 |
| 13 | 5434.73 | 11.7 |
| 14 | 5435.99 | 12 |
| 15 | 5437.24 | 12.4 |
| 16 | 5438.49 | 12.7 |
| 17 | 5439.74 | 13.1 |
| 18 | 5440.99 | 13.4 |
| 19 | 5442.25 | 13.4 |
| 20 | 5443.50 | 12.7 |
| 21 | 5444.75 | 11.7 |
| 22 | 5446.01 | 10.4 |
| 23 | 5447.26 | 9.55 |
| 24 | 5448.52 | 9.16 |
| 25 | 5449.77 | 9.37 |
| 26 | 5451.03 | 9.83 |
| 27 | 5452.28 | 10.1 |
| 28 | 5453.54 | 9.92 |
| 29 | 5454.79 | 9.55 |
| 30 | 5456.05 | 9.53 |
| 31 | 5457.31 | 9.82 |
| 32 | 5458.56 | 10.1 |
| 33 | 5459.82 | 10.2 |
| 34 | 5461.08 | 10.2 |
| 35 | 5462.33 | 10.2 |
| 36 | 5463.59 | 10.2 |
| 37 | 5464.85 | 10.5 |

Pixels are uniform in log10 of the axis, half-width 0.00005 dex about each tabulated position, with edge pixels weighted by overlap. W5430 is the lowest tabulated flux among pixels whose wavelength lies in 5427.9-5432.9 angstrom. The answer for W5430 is 10.8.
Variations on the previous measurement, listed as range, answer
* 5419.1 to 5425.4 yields 12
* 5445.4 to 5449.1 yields 9.16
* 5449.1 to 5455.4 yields 9.37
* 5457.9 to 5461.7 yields 10.1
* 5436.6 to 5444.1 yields 12.4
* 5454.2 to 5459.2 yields 9.53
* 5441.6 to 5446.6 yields 10.4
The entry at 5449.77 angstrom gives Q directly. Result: 9.37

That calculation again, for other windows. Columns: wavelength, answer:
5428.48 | 11.2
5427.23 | 11.8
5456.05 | 9.53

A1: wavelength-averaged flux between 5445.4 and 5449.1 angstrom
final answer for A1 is 9.7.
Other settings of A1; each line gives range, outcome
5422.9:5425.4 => 12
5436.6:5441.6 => 12.9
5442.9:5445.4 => 12.2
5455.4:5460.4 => 9.9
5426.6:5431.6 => 11.2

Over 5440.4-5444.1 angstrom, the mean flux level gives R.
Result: 13.2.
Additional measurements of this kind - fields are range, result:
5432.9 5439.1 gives 12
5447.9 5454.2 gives 9.69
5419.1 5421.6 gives 12.8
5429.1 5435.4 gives 11.2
